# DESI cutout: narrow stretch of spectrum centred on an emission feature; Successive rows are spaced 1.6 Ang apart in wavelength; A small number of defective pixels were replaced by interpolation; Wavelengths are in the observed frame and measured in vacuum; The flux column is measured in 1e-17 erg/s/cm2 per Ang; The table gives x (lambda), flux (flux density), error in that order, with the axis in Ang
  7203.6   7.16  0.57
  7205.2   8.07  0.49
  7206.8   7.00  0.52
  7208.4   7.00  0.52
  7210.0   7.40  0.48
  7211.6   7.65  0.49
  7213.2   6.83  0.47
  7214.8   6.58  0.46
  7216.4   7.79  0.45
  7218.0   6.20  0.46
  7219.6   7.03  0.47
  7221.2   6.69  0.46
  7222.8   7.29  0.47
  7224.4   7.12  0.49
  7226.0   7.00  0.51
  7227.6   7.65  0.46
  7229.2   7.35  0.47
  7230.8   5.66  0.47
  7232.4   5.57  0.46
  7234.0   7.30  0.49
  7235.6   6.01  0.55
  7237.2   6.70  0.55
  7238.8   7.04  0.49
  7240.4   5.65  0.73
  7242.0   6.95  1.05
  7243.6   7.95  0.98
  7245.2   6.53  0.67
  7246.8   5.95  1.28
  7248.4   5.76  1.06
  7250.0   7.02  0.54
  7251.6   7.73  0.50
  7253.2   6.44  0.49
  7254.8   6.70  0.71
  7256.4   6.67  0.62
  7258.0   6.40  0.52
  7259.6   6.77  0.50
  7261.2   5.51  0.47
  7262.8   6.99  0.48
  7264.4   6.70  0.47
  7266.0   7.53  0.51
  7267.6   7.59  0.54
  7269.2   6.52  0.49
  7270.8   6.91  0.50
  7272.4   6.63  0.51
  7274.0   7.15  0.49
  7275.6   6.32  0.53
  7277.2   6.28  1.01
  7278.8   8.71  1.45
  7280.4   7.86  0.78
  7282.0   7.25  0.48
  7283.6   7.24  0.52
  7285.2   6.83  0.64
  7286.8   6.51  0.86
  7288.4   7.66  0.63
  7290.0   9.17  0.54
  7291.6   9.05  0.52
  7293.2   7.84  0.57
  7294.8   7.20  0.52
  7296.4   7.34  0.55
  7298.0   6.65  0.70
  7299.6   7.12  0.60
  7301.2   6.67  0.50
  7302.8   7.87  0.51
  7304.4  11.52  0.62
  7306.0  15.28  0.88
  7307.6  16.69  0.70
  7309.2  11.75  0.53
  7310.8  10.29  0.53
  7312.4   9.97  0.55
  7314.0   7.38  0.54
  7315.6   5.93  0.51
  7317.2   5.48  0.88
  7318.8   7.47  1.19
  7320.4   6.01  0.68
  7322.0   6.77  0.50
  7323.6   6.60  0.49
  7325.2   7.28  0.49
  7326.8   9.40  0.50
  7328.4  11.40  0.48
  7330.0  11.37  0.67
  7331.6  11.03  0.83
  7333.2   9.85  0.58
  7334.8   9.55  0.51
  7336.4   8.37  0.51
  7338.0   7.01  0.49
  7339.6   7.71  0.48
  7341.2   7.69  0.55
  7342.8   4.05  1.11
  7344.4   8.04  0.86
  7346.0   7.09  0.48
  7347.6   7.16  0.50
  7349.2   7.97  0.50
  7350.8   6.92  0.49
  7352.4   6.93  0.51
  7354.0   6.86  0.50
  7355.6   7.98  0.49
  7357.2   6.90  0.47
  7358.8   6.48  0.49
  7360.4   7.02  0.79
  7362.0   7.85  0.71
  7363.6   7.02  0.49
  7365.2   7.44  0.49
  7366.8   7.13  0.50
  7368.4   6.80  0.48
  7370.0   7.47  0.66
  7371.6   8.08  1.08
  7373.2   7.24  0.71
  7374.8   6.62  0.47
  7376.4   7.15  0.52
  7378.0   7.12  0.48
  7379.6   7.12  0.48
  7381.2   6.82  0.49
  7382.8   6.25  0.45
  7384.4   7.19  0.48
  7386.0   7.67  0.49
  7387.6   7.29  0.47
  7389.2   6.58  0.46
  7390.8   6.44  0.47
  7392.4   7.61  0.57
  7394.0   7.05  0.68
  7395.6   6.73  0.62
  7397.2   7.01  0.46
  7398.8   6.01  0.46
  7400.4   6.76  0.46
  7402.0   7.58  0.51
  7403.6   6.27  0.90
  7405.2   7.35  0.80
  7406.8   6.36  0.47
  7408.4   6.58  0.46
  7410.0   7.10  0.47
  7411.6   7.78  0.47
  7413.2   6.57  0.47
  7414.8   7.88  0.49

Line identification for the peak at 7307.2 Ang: H-alpha 6563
